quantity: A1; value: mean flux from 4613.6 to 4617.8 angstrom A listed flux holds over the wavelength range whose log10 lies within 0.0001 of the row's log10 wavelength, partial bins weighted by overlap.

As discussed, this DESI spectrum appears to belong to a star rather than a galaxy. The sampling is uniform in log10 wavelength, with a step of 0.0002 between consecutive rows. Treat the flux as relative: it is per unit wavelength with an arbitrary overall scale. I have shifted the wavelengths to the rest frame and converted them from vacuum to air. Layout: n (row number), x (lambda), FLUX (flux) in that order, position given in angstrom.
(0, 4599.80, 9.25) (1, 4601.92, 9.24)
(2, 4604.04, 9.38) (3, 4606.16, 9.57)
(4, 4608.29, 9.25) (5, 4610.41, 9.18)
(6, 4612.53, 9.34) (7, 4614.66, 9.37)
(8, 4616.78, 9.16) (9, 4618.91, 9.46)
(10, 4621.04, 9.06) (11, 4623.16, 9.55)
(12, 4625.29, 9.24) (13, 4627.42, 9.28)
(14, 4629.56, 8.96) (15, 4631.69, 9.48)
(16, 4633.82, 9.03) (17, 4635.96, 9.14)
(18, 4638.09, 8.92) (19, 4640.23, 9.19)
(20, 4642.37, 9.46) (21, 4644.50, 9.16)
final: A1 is 9.28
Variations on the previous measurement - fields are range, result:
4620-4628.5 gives 9.28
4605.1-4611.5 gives 9.33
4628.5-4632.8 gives 9.23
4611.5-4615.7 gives 9.34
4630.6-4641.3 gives 9.15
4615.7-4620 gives 9.31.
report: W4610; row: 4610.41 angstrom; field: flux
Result 9.18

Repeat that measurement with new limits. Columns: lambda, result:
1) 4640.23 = 9.19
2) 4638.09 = 8.92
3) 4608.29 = 9.25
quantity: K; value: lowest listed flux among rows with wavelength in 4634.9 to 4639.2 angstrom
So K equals 8.92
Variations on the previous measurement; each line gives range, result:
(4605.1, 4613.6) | 9.18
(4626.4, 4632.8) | 8.96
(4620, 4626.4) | 9.06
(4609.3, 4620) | 9.16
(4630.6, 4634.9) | 9.03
